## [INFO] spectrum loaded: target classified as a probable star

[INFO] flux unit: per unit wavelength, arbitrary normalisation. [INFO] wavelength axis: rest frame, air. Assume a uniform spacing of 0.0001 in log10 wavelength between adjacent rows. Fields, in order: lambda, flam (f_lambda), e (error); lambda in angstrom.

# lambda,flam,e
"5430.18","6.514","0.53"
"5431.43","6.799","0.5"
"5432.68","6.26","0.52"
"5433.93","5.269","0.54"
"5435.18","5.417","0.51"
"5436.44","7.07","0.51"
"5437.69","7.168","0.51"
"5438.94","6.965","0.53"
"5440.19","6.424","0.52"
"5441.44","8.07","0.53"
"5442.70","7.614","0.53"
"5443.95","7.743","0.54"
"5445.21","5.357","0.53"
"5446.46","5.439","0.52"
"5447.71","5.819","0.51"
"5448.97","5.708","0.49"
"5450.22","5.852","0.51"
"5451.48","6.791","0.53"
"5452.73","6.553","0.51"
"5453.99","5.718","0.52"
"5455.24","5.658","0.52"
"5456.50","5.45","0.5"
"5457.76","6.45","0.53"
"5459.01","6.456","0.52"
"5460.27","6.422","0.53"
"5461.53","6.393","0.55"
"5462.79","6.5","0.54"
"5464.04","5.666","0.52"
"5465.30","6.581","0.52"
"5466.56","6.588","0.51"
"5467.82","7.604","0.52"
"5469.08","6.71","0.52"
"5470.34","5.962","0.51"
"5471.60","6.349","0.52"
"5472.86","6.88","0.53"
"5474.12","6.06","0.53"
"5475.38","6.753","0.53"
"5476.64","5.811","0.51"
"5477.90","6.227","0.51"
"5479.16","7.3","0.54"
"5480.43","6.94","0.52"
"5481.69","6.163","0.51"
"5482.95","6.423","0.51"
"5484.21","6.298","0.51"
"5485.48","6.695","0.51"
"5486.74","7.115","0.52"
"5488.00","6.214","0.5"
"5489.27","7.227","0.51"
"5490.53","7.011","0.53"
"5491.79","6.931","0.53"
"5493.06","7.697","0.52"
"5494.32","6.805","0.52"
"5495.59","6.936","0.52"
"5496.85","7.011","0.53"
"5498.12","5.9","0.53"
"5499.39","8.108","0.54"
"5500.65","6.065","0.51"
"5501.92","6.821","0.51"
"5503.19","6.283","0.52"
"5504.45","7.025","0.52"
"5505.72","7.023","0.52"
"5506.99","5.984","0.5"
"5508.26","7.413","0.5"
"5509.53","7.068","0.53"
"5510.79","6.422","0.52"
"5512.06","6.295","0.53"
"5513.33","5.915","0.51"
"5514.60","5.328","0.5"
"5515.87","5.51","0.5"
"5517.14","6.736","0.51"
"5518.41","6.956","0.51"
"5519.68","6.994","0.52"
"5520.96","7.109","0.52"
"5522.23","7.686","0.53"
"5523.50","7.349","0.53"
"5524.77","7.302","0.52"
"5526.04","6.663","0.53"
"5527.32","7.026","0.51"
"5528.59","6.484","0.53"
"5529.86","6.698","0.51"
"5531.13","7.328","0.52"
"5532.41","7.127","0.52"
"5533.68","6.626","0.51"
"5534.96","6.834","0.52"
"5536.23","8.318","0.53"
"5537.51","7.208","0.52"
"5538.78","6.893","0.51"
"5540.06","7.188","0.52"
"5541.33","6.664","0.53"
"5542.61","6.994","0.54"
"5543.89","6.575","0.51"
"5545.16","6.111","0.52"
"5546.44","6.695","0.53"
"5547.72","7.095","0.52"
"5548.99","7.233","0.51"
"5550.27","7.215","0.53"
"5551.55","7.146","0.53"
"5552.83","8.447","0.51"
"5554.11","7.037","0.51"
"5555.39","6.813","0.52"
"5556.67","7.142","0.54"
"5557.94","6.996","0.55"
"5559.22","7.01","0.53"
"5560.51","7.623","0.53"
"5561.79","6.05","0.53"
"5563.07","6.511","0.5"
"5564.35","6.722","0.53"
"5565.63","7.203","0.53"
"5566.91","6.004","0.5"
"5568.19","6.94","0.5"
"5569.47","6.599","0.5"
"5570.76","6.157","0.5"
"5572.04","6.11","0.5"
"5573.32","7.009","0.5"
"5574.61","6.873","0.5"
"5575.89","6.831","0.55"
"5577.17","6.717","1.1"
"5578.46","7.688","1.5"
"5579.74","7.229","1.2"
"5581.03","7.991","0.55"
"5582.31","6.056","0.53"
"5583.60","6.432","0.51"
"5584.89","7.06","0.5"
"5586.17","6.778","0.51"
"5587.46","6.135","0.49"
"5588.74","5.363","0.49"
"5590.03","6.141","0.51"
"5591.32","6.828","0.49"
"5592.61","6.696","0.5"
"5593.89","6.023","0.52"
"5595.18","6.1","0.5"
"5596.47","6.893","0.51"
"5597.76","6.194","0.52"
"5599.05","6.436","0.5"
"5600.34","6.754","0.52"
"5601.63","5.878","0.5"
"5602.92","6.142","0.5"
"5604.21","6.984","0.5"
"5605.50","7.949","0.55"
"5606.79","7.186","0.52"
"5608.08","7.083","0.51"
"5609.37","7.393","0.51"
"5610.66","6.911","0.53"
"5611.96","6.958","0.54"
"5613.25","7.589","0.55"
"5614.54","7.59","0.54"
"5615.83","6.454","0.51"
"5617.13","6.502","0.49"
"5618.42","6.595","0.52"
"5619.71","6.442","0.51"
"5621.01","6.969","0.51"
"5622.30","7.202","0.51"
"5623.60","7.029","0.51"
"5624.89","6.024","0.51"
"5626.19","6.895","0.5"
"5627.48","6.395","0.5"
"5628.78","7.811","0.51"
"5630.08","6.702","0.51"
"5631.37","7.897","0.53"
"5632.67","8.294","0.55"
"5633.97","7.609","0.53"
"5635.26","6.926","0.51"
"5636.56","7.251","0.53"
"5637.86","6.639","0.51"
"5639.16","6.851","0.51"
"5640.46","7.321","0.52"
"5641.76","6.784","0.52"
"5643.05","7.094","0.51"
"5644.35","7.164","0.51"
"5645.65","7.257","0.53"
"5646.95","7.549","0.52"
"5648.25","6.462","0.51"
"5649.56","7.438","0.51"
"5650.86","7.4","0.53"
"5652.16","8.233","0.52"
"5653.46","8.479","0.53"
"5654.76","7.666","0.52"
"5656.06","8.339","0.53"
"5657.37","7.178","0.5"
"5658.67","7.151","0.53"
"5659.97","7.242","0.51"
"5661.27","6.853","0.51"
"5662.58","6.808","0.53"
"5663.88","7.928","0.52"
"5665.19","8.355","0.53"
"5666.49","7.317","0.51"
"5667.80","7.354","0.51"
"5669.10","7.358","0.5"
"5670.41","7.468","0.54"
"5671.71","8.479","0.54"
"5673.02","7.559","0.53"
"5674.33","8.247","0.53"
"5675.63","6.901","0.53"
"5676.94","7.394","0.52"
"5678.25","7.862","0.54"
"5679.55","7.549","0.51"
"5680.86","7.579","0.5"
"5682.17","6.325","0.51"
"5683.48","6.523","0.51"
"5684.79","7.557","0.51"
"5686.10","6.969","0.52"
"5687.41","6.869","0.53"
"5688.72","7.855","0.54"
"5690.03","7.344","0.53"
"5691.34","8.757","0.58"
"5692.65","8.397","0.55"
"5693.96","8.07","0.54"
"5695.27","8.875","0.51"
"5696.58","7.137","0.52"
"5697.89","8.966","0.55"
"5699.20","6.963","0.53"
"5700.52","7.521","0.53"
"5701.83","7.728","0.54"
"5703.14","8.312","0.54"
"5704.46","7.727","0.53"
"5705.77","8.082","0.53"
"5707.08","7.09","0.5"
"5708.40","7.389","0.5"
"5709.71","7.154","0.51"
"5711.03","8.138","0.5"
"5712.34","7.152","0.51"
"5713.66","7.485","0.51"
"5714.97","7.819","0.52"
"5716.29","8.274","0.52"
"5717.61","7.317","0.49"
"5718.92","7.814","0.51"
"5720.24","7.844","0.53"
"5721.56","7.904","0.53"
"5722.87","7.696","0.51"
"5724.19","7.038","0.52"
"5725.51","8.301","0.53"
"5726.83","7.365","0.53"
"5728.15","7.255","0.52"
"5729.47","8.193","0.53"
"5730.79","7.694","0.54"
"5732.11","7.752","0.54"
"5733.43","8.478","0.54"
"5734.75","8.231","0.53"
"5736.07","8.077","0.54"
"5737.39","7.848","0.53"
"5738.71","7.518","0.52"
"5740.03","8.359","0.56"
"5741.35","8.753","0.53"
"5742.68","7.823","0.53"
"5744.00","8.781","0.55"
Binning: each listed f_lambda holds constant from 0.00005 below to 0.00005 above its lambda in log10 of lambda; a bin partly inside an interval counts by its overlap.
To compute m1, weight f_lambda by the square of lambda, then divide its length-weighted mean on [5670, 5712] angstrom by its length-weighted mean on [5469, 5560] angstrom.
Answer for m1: 1.20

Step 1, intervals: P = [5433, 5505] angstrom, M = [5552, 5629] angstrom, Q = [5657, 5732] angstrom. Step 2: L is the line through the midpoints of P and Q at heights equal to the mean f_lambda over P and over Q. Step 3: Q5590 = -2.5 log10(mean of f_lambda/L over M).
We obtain 0.05 mag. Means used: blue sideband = 6.53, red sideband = 7.61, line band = 6.79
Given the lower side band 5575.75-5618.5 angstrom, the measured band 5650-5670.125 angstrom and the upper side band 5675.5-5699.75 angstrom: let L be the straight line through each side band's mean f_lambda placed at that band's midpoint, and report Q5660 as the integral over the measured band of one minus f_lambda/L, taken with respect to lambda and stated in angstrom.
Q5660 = -0.66 angstrom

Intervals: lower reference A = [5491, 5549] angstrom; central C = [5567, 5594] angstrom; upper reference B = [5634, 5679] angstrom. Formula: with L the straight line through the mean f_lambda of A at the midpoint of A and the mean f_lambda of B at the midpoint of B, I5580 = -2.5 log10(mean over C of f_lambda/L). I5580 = 0.07 mag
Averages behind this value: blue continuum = 6.83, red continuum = 7.43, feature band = 6.65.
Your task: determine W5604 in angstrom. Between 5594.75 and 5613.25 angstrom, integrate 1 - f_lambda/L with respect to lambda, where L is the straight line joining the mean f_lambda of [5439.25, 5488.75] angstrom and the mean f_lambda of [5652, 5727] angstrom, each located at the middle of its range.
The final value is 1.0 angstrom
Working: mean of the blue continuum 6.43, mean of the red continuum 7.64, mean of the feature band 6.81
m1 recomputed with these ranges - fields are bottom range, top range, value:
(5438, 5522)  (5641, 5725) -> 1.24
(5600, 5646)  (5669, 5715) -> 1.11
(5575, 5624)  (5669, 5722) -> 1.17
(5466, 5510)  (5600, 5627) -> 1.07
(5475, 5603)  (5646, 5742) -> 1.20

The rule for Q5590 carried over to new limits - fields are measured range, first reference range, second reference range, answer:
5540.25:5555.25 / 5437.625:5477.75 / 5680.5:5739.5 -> -0.02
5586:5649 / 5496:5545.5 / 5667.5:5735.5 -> 0.06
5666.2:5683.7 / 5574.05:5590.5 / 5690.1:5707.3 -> 0.04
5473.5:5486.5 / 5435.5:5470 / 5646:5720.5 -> 0.02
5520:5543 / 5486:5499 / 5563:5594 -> -0.04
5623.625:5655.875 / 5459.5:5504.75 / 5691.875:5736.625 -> 0.02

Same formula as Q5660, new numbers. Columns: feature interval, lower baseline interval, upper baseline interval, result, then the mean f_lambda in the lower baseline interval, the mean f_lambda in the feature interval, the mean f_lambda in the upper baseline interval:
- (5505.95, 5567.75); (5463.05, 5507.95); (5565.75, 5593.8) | -2.0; 6.67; 6.87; 6.65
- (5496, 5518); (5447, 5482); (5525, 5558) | 0.6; 6.33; 6.53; 7.03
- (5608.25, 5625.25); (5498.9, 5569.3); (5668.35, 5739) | 0.8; 6.87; 6.92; 7.69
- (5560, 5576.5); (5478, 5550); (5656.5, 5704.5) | 1.0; 6.82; 6.66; 7.58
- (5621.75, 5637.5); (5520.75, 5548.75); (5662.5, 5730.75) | 0.5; 7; 7.16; 7.65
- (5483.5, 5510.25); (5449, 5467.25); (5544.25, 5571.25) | -1.5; 6.21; 6.84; 6.89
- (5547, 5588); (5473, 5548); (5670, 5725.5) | 0.8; 6.77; 6.9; 7.65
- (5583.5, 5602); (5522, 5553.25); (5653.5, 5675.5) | 2.3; 7.06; 6.39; 7.59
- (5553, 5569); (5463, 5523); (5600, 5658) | 0.0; 6.65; 6.88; 7.14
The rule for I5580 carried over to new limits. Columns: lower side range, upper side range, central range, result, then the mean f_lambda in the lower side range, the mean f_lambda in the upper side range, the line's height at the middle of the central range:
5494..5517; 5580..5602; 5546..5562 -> -0.102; 6.55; 6.48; 6.51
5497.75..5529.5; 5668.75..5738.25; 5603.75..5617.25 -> 0.006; 6.71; 7.69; 7.21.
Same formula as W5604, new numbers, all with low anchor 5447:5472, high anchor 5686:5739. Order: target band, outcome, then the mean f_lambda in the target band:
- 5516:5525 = -0.6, 7.06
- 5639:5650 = 0.4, 7.11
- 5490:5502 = -0.8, 6.93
